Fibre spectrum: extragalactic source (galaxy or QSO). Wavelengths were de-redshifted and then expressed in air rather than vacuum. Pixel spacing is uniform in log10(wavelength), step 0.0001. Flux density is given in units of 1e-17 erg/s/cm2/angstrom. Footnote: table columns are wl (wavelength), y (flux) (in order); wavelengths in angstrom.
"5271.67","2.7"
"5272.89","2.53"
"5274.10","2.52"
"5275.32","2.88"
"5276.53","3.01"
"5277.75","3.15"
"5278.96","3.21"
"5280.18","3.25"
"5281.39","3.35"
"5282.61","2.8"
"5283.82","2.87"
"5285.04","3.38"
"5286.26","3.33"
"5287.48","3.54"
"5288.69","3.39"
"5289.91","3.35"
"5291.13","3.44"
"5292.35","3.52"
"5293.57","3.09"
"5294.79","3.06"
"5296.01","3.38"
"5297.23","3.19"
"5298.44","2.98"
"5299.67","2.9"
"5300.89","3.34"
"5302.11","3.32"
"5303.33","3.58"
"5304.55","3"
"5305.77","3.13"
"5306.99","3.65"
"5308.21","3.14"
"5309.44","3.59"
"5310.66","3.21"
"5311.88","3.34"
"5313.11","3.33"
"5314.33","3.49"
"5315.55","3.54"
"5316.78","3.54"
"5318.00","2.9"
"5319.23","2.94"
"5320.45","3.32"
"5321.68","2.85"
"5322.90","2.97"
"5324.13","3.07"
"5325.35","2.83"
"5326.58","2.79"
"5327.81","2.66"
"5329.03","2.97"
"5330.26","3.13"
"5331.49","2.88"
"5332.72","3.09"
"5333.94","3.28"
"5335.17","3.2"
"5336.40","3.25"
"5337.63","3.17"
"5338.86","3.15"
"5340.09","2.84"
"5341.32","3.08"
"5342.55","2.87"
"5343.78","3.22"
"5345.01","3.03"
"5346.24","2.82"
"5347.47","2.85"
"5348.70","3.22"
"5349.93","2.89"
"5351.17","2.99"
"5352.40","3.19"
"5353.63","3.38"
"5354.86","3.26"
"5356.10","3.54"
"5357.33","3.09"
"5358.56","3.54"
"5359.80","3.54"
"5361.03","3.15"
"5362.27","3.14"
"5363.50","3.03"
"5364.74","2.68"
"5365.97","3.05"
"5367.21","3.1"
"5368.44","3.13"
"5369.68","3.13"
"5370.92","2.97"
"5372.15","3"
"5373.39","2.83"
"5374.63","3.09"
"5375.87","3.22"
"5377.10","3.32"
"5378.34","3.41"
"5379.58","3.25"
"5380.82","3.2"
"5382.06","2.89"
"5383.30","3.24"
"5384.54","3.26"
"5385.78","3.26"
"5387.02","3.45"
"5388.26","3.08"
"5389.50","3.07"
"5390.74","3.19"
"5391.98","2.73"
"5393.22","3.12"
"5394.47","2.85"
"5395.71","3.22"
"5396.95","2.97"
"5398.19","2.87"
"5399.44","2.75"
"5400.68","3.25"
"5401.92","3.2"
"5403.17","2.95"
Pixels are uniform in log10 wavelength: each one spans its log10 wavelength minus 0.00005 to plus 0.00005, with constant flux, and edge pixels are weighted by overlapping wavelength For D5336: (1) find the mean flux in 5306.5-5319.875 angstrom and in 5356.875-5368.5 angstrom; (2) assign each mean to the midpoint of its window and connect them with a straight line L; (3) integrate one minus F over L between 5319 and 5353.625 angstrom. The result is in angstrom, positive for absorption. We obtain 2.3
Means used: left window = 3.33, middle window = 3.03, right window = 3.15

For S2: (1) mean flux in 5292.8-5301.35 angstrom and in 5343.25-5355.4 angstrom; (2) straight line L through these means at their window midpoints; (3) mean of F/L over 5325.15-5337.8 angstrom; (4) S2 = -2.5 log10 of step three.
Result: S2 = 0.03 mag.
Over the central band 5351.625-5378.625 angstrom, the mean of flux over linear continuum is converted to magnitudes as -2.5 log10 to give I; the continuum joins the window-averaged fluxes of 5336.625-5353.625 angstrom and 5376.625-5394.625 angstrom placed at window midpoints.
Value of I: -0.02 mag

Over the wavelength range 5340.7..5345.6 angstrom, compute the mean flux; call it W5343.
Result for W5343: 3.05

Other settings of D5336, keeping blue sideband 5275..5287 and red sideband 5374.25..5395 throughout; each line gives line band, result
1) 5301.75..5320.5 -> -1.03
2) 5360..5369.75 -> 0.26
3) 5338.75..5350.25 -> 0.56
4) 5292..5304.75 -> -0.32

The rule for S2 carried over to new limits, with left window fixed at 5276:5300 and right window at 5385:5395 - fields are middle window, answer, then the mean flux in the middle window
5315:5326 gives 0.03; 3.1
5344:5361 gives -0.01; 3.18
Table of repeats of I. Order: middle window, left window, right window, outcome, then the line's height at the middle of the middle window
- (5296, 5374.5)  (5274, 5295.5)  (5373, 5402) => 0.01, 3.15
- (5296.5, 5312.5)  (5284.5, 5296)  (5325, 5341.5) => -0.01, 3.24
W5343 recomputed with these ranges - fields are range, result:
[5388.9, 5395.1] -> 2.99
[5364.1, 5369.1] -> 2.99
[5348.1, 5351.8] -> 3.03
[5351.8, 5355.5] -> 3.28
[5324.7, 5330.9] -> 2.88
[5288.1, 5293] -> 3.42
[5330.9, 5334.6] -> 3.09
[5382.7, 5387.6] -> 3.3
